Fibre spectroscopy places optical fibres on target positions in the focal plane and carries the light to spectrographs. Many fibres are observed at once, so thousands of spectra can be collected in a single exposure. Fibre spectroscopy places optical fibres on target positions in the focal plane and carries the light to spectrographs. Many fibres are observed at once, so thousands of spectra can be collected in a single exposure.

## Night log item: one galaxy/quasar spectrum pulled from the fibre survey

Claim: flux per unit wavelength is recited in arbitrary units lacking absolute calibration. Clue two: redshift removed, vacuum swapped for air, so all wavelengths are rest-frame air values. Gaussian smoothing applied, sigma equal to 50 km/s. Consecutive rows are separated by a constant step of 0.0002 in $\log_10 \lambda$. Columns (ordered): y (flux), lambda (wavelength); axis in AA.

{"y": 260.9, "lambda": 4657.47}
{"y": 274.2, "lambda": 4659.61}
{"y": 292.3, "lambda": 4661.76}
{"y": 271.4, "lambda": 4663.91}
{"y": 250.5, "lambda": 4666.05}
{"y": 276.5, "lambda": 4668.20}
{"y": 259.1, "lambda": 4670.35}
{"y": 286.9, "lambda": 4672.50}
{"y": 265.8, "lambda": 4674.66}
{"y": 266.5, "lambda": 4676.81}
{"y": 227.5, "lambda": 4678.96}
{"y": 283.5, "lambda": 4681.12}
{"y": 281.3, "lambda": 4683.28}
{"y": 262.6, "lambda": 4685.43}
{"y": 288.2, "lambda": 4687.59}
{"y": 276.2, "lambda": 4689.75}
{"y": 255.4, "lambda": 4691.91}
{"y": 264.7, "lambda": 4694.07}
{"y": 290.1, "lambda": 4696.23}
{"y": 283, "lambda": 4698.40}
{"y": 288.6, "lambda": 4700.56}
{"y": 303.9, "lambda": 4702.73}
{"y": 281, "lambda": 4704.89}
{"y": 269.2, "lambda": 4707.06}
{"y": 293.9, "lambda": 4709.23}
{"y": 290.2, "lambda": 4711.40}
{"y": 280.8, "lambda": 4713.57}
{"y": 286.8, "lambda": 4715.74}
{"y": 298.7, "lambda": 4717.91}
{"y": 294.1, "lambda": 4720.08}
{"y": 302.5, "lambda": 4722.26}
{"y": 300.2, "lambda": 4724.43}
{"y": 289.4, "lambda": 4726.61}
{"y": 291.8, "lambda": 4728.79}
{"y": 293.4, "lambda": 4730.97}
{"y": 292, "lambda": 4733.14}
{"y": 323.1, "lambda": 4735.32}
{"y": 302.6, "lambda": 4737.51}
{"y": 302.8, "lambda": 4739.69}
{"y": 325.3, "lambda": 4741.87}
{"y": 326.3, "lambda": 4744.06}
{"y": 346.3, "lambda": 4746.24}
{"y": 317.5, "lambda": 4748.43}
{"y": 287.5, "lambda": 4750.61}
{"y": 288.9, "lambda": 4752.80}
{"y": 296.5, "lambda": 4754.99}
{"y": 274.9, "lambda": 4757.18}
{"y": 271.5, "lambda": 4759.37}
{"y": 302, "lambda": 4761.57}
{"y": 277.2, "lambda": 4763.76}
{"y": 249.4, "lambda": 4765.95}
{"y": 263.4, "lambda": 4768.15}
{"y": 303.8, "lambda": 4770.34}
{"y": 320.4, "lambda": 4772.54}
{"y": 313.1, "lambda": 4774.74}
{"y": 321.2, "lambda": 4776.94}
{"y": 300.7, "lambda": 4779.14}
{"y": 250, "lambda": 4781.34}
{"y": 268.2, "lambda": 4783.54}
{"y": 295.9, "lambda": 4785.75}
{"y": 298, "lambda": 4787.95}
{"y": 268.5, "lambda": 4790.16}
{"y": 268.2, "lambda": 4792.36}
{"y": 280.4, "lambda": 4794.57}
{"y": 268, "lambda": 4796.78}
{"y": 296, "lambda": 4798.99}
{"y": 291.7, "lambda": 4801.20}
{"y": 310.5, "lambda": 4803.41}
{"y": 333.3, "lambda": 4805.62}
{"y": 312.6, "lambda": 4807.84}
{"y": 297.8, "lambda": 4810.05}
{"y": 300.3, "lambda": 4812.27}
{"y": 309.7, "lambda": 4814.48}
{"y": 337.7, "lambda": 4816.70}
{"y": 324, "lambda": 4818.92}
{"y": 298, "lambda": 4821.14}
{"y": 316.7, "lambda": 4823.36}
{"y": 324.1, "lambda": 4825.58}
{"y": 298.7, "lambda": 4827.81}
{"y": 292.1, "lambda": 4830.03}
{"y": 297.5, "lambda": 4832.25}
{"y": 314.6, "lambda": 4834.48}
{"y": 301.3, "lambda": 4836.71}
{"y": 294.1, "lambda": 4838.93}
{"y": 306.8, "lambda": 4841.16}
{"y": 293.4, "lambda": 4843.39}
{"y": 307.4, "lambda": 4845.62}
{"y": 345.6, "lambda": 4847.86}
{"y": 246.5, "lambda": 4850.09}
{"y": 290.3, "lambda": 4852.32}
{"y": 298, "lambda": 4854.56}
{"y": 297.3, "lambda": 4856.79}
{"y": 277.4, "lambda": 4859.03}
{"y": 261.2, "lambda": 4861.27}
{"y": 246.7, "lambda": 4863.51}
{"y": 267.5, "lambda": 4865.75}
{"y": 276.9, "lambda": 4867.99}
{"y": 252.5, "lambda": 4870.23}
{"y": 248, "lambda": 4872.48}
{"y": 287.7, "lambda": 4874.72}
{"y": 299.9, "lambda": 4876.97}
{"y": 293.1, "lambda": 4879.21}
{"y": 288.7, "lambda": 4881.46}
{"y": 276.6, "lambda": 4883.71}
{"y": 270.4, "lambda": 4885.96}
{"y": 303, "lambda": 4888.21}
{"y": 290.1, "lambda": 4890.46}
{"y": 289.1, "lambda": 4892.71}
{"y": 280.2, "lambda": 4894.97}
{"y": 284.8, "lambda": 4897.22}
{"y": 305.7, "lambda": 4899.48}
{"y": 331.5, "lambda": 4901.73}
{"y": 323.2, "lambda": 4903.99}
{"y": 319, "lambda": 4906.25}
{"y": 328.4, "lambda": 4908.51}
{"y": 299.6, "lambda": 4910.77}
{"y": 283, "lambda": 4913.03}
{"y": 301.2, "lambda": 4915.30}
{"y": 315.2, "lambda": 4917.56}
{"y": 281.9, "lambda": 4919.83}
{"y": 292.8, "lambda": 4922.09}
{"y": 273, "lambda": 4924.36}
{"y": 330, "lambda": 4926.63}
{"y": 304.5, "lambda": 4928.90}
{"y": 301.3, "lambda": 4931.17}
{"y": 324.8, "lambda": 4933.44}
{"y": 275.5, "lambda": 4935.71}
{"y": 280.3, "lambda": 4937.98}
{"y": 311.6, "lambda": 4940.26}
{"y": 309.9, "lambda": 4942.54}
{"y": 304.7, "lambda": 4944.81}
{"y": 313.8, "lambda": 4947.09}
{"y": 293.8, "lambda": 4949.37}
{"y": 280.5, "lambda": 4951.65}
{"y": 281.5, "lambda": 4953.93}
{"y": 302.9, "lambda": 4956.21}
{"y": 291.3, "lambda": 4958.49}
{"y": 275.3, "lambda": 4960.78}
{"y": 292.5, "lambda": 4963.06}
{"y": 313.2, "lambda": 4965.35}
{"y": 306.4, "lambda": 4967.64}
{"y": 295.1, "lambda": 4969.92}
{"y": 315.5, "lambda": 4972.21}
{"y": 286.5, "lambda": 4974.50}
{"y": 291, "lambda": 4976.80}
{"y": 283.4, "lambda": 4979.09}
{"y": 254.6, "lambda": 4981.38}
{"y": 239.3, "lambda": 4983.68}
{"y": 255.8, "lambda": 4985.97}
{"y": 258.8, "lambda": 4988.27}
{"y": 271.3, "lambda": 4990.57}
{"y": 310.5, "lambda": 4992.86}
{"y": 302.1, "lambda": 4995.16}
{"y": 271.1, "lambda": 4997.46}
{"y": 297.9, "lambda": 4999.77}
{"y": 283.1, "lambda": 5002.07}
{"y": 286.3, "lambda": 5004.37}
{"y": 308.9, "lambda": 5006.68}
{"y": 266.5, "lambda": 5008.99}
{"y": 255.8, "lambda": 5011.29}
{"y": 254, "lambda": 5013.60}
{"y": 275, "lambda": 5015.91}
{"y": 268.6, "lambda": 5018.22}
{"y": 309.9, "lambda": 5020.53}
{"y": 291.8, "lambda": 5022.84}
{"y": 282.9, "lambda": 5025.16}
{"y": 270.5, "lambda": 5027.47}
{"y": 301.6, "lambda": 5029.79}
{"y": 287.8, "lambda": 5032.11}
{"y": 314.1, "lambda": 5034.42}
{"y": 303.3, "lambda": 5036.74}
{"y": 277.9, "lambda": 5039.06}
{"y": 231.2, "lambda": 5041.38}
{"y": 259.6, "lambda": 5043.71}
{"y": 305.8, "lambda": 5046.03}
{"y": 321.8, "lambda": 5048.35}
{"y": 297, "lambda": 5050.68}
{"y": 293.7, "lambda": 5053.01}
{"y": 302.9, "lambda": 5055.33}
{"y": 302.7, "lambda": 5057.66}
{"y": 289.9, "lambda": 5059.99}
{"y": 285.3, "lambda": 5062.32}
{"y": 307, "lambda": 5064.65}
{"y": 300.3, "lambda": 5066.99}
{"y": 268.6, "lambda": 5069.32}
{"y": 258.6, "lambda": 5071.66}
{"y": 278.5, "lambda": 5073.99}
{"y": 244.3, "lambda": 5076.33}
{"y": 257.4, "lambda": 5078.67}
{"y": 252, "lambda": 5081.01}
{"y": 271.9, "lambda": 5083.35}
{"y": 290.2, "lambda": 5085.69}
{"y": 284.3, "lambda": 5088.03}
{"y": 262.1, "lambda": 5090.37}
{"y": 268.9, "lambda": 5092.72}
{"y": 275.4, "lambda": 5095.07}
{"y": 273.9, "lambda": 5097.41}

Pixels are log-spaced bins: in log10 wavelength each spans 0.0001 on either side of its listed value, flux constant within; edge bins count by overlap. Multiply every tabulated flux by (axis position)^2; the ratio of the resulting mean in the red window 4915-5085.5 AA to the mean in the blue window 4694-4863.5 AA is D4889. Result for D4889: 1.06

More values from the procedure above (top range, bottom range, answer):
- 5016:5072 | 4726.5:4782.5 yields 1.09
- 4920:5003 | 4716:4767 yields 1.07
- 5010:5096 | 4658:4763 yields 1.13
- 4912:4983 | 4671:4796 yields 1.12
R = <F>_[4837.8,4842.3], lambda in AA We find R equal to 301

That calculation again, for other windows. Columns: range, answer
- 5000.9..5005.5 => 285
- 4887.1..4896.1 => 291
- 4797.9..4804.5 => 299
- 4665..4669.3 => 264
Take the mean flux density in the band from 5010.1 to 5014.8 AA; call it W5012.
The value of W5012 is 255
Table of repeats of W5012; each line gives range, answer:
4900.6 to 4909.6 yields 326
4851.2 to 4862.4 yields 285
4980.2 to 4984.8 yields 247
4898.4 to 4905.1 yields 320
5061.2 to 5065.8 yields 296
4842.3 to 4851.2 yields 298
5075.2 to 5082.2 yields 251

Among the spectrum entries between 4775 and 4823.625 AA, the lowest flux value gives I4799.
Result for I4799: 250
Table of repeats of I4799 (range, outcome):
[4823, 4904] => 246.5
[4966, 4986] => 239.3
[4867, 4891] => 248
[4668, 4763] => 227.5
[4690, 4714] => 255.4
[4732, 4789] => 249.4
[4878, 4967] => 270.4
